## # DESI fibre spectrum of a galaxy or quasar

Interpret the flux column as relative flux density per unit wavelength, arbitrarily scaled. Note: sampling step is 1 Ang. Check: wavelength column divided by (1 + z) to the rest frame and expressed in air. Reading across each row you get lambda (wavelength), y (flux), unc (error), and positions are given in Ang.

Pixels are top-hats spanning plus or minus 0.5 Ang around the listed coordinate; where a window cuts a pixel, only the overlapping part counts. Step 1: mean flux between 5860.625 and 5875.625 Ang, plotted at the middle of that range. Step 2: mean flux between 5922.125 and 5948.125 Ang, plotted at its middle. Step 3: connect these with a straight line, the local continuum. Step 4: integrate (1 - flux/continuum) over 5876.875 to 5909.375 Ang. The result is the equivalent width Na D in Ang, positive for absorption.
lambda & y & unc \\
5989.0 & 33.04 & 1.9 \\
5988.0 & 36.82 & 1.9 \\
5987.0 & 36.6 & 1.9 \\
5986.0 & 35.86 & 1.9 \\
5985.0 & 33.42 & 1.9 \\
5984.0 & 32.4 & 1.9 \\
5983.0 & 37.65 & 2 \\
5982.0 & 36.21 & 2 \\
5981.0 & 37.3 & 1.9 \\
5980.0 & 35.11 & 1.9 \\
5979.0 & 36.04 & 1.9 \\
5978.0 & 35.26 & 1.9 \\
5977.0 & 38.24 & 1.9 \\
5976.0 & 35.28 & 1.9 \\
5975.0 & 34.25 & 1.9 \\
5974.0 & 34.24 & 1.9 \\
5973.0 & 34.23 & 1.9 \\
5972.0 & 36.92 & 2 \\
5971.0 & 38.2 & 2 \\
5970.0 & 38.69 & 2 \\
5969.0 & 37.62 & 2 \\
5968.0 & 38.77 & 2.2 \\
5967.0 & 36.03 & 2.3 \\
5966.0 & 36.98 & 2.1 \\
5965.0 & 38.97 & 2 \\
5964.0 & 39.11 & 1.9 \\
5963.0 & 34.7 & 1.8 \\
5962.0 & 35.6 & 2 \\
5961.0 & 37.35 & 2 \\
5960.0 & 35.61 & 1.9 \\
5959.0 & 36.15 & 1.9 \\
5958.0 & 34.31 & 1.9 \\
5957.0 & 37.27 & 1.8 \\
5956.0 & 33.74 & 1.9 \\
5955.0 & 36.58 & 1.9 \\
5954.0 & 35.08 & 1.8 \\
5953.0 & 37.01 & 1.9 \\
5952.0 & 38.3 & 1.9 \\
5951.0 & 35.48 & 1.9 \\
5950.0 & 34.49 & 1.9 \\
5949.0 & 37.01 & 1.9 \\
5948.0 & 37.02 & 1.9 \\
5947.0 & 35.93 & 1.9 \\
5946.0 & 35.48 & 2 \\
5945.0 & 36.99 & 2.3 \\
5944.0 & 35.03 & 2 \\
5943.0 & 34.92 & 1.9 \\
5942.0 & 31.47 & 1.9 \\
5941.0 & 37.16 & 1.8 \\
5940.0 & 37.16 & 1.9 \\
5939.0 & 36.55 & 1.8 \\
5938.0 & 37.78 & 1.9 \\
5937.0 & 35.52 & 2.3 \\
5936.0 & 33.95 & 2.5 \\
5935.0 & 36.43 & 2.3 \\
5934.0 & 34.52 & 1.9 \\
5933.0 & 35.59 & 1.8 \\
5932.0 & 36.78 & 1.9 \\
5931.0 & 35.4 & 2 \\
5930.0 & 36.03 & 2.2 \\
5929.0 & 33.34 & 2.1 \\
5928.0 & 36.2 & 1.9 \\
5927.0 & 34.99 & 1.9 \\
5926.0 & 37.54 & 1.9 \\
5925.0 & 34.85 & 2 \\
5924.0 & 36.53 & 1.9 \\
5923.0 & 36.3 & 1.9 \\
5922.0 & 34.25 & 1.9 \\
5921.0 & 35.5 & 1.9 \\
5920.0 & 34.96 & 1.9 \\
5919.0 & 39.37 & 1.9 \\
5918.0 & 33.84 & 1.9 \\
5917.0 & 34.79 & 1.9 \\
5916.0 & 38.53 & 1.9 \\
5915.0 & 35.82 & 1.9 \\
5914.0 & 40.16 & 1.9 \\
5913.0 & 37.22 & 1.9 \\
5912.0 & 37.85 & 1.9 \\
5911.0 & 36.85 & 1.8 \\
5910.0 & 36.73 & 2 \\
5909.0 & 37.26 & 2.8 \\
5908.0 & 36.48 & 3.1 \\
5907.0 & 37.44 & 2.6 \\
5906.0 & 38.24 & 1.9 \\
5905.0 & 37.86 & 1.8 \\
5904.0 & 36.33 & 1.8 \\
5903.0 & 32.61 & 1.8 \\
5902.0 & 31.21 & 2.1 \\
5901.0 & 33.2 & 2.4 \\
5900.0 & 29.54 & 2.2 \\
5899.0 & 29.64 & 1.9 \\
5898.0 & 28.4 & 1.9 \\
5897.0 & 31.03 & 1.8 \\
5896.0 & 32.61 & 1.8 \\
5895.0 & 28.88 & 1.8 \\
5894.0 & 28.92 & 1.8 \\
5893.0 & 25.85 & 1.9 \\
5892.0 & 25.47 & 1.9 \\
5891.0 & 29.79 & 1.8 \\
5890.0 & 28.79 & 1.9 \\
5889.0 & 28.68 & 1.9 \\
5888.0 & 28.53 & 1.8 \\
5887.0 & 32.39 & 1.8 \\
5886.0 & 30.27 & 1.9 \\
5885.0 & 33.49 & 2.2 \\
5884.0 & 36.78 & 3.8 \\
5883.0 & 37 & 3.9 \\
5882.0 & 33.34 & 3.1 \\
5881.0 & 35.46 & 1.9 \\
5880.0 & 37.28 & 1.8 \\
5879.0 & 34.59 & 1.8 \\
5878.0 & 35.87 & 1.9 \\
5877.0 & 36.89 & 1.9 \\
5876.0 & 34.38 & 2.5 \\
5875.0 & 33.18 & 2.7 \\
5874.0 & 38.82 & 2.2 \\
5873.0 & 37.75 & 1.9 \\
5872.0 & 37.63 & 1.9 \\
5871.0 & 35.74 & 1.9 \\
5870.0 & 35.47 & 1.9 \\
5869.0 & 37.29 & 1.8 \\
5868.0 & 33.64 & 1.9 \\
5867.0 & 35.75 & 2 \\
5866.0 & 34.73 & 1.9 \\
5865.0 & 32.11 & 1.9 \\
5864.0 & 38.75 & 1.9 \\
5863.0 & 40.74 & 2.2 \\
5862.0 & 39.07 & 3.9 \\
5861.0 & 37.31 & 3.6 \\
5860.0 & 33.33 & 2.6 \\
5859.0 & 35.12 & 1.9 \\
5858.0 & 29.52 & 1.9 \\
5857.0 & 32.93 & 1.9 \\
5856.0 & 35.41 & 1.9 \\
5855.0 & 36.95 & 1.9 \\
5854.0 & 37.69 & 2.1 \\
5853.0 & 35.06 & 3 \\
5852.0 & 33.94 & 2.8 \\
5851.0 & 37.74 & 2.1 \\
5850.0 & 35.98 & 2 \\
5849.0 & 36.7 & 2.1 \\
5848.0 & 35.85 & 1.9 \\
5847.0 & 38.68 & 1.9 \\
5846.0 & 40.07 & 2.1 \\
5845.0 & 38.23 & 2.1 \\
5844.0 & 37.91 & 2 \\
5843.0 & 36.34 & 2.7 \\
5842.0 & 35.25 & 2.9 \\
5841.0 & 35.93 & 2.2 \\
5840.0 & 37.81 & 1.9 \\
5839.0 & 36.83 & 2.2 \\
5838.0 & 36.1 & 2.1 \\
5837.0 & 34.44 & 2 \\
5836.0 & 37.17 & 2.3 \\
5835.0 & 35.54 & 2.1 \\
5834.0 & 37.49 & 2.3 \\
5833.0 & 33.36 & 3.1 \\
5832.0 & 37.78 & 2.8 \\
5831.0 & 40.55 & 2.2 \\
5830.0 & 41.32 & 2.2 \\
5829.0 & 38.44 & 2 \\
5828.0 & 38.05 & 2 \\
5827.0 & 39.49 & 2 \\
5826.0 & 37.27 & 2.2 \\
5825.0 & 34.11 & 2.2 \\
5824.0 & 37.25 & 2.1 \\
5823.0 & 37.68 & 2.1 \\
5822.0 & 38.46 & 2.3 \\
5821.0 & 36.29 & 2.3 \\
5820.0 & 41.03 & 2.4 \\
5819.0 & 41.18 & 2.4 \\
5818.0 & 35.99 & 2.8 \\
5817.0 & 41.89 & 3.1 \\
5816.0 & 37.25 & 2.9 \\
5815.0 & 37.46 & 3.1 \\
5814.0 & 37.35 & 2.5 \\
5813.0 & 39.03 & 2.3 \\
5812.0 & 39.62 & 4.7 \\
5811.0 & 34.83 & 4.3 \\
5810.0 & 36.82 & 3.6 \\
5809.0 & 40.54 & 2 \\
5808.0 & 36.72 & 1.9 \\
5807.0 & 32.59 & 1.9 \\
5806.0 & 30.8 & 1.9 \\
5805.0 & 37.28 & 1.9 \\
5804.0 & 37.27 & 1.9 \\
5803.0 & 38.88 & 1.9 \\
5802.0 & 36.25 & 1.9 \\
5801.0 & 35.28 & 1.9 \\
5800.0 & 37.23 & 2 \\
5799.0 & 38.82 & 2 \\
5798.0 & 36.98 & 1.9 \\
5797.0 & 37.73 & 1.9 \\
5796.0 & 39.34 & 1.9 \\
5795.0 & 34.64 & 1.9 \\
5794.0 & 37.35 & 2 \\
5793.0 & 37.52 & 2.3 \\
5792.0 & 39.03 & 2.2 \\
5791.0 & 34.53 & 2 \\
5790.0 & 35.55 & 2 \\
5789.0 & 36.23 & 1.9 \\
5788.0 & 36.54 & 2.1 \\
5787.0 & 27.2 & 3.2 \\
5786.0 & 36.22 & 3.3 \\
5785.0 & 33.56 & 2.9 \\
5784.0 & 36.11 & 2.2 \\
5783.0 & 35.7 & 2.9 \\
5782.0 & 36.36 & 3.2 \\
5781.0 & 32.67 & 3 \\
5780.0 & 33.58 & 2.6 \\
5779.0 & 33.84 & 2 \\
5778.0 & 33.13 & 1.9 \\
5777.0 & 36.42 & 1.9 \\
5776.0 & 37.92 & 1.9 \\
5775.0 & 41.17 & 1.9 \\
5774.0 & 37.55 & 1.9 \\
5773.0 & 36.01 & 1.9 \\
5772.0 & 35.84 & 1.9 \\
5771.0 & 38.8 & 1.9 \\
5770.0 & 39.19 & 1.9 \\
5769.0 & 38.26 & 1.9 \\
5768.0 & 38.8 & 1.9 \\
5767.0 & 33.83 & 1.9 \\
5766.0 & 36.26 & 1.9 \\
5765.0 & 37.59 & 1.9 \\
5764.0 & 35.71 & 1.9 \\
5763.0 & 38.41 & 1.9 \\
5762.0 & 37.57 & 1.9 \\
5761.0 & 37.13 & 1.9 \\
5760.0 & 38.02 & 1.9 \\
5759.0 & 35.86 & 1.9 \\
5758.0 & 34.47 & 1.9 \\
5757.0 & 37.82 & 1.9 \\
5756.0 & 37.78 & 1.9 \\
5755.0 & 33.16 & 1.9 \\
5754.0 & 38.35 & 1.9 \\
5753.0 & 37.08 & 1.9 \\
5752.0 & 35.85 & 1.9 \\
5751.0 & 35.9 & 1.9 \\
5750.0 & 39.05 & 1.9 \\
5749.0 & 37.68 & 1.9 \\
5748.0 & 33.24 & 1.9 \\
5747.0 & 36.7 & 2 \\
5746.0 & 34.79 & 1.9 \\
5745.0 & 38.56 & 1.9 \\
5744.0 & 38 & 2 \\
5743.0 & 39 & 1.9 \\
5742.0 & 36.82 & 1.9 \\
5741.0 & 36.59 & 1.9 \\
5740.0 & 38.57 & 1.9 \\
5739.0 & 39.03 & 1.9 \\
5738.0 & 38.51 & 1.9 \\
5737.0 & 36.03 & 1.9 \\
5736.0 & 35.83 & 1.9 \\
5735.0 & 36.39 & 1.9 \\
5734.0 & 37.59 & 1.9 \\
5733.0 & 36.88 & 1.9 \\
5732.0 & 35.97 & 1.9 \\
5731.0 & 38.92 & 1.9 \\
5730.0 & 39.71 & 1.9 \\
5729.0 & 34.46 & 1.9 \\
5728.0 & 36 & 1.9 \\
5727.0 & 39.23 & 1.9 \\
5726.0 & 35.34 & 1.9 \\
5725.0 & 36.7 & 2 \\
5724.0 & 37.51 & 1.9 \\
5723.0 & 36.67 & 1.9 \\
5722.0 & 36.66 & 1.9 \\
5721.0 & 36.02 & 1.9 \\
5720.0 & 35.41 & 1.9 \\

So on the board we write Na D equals 3.2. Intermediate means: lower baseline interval 36.5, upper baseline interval 35.7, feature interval 32.7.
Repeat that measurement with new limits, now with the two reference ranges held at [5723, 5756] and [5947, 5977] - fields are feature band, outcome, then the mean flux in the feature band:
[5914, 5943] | 0.54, 35.8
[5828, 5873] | 0.27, 36.5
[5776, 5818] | 0.65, 36.3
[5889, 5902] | 2.55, 29.4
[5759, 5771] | -0.14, 37.3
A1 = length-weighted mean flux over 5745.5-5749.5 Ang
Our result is 35.6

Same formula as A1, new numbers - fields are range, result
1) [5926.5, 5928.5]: 35.6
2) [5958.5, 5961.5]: 36.4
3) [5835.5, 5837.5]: 35.8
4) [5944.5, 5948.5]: 36.4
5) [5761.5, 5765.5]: 37.3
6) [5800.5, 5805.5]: 37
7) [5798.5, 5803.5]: 37.3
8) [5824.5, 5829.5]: 37.5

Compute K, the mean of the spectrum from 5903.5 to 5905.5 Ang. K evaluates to 37.1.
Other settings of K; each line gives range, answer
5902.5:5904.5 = 34.5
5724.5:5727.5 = 37.1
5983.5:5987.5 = 34.6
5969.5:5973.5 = 37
